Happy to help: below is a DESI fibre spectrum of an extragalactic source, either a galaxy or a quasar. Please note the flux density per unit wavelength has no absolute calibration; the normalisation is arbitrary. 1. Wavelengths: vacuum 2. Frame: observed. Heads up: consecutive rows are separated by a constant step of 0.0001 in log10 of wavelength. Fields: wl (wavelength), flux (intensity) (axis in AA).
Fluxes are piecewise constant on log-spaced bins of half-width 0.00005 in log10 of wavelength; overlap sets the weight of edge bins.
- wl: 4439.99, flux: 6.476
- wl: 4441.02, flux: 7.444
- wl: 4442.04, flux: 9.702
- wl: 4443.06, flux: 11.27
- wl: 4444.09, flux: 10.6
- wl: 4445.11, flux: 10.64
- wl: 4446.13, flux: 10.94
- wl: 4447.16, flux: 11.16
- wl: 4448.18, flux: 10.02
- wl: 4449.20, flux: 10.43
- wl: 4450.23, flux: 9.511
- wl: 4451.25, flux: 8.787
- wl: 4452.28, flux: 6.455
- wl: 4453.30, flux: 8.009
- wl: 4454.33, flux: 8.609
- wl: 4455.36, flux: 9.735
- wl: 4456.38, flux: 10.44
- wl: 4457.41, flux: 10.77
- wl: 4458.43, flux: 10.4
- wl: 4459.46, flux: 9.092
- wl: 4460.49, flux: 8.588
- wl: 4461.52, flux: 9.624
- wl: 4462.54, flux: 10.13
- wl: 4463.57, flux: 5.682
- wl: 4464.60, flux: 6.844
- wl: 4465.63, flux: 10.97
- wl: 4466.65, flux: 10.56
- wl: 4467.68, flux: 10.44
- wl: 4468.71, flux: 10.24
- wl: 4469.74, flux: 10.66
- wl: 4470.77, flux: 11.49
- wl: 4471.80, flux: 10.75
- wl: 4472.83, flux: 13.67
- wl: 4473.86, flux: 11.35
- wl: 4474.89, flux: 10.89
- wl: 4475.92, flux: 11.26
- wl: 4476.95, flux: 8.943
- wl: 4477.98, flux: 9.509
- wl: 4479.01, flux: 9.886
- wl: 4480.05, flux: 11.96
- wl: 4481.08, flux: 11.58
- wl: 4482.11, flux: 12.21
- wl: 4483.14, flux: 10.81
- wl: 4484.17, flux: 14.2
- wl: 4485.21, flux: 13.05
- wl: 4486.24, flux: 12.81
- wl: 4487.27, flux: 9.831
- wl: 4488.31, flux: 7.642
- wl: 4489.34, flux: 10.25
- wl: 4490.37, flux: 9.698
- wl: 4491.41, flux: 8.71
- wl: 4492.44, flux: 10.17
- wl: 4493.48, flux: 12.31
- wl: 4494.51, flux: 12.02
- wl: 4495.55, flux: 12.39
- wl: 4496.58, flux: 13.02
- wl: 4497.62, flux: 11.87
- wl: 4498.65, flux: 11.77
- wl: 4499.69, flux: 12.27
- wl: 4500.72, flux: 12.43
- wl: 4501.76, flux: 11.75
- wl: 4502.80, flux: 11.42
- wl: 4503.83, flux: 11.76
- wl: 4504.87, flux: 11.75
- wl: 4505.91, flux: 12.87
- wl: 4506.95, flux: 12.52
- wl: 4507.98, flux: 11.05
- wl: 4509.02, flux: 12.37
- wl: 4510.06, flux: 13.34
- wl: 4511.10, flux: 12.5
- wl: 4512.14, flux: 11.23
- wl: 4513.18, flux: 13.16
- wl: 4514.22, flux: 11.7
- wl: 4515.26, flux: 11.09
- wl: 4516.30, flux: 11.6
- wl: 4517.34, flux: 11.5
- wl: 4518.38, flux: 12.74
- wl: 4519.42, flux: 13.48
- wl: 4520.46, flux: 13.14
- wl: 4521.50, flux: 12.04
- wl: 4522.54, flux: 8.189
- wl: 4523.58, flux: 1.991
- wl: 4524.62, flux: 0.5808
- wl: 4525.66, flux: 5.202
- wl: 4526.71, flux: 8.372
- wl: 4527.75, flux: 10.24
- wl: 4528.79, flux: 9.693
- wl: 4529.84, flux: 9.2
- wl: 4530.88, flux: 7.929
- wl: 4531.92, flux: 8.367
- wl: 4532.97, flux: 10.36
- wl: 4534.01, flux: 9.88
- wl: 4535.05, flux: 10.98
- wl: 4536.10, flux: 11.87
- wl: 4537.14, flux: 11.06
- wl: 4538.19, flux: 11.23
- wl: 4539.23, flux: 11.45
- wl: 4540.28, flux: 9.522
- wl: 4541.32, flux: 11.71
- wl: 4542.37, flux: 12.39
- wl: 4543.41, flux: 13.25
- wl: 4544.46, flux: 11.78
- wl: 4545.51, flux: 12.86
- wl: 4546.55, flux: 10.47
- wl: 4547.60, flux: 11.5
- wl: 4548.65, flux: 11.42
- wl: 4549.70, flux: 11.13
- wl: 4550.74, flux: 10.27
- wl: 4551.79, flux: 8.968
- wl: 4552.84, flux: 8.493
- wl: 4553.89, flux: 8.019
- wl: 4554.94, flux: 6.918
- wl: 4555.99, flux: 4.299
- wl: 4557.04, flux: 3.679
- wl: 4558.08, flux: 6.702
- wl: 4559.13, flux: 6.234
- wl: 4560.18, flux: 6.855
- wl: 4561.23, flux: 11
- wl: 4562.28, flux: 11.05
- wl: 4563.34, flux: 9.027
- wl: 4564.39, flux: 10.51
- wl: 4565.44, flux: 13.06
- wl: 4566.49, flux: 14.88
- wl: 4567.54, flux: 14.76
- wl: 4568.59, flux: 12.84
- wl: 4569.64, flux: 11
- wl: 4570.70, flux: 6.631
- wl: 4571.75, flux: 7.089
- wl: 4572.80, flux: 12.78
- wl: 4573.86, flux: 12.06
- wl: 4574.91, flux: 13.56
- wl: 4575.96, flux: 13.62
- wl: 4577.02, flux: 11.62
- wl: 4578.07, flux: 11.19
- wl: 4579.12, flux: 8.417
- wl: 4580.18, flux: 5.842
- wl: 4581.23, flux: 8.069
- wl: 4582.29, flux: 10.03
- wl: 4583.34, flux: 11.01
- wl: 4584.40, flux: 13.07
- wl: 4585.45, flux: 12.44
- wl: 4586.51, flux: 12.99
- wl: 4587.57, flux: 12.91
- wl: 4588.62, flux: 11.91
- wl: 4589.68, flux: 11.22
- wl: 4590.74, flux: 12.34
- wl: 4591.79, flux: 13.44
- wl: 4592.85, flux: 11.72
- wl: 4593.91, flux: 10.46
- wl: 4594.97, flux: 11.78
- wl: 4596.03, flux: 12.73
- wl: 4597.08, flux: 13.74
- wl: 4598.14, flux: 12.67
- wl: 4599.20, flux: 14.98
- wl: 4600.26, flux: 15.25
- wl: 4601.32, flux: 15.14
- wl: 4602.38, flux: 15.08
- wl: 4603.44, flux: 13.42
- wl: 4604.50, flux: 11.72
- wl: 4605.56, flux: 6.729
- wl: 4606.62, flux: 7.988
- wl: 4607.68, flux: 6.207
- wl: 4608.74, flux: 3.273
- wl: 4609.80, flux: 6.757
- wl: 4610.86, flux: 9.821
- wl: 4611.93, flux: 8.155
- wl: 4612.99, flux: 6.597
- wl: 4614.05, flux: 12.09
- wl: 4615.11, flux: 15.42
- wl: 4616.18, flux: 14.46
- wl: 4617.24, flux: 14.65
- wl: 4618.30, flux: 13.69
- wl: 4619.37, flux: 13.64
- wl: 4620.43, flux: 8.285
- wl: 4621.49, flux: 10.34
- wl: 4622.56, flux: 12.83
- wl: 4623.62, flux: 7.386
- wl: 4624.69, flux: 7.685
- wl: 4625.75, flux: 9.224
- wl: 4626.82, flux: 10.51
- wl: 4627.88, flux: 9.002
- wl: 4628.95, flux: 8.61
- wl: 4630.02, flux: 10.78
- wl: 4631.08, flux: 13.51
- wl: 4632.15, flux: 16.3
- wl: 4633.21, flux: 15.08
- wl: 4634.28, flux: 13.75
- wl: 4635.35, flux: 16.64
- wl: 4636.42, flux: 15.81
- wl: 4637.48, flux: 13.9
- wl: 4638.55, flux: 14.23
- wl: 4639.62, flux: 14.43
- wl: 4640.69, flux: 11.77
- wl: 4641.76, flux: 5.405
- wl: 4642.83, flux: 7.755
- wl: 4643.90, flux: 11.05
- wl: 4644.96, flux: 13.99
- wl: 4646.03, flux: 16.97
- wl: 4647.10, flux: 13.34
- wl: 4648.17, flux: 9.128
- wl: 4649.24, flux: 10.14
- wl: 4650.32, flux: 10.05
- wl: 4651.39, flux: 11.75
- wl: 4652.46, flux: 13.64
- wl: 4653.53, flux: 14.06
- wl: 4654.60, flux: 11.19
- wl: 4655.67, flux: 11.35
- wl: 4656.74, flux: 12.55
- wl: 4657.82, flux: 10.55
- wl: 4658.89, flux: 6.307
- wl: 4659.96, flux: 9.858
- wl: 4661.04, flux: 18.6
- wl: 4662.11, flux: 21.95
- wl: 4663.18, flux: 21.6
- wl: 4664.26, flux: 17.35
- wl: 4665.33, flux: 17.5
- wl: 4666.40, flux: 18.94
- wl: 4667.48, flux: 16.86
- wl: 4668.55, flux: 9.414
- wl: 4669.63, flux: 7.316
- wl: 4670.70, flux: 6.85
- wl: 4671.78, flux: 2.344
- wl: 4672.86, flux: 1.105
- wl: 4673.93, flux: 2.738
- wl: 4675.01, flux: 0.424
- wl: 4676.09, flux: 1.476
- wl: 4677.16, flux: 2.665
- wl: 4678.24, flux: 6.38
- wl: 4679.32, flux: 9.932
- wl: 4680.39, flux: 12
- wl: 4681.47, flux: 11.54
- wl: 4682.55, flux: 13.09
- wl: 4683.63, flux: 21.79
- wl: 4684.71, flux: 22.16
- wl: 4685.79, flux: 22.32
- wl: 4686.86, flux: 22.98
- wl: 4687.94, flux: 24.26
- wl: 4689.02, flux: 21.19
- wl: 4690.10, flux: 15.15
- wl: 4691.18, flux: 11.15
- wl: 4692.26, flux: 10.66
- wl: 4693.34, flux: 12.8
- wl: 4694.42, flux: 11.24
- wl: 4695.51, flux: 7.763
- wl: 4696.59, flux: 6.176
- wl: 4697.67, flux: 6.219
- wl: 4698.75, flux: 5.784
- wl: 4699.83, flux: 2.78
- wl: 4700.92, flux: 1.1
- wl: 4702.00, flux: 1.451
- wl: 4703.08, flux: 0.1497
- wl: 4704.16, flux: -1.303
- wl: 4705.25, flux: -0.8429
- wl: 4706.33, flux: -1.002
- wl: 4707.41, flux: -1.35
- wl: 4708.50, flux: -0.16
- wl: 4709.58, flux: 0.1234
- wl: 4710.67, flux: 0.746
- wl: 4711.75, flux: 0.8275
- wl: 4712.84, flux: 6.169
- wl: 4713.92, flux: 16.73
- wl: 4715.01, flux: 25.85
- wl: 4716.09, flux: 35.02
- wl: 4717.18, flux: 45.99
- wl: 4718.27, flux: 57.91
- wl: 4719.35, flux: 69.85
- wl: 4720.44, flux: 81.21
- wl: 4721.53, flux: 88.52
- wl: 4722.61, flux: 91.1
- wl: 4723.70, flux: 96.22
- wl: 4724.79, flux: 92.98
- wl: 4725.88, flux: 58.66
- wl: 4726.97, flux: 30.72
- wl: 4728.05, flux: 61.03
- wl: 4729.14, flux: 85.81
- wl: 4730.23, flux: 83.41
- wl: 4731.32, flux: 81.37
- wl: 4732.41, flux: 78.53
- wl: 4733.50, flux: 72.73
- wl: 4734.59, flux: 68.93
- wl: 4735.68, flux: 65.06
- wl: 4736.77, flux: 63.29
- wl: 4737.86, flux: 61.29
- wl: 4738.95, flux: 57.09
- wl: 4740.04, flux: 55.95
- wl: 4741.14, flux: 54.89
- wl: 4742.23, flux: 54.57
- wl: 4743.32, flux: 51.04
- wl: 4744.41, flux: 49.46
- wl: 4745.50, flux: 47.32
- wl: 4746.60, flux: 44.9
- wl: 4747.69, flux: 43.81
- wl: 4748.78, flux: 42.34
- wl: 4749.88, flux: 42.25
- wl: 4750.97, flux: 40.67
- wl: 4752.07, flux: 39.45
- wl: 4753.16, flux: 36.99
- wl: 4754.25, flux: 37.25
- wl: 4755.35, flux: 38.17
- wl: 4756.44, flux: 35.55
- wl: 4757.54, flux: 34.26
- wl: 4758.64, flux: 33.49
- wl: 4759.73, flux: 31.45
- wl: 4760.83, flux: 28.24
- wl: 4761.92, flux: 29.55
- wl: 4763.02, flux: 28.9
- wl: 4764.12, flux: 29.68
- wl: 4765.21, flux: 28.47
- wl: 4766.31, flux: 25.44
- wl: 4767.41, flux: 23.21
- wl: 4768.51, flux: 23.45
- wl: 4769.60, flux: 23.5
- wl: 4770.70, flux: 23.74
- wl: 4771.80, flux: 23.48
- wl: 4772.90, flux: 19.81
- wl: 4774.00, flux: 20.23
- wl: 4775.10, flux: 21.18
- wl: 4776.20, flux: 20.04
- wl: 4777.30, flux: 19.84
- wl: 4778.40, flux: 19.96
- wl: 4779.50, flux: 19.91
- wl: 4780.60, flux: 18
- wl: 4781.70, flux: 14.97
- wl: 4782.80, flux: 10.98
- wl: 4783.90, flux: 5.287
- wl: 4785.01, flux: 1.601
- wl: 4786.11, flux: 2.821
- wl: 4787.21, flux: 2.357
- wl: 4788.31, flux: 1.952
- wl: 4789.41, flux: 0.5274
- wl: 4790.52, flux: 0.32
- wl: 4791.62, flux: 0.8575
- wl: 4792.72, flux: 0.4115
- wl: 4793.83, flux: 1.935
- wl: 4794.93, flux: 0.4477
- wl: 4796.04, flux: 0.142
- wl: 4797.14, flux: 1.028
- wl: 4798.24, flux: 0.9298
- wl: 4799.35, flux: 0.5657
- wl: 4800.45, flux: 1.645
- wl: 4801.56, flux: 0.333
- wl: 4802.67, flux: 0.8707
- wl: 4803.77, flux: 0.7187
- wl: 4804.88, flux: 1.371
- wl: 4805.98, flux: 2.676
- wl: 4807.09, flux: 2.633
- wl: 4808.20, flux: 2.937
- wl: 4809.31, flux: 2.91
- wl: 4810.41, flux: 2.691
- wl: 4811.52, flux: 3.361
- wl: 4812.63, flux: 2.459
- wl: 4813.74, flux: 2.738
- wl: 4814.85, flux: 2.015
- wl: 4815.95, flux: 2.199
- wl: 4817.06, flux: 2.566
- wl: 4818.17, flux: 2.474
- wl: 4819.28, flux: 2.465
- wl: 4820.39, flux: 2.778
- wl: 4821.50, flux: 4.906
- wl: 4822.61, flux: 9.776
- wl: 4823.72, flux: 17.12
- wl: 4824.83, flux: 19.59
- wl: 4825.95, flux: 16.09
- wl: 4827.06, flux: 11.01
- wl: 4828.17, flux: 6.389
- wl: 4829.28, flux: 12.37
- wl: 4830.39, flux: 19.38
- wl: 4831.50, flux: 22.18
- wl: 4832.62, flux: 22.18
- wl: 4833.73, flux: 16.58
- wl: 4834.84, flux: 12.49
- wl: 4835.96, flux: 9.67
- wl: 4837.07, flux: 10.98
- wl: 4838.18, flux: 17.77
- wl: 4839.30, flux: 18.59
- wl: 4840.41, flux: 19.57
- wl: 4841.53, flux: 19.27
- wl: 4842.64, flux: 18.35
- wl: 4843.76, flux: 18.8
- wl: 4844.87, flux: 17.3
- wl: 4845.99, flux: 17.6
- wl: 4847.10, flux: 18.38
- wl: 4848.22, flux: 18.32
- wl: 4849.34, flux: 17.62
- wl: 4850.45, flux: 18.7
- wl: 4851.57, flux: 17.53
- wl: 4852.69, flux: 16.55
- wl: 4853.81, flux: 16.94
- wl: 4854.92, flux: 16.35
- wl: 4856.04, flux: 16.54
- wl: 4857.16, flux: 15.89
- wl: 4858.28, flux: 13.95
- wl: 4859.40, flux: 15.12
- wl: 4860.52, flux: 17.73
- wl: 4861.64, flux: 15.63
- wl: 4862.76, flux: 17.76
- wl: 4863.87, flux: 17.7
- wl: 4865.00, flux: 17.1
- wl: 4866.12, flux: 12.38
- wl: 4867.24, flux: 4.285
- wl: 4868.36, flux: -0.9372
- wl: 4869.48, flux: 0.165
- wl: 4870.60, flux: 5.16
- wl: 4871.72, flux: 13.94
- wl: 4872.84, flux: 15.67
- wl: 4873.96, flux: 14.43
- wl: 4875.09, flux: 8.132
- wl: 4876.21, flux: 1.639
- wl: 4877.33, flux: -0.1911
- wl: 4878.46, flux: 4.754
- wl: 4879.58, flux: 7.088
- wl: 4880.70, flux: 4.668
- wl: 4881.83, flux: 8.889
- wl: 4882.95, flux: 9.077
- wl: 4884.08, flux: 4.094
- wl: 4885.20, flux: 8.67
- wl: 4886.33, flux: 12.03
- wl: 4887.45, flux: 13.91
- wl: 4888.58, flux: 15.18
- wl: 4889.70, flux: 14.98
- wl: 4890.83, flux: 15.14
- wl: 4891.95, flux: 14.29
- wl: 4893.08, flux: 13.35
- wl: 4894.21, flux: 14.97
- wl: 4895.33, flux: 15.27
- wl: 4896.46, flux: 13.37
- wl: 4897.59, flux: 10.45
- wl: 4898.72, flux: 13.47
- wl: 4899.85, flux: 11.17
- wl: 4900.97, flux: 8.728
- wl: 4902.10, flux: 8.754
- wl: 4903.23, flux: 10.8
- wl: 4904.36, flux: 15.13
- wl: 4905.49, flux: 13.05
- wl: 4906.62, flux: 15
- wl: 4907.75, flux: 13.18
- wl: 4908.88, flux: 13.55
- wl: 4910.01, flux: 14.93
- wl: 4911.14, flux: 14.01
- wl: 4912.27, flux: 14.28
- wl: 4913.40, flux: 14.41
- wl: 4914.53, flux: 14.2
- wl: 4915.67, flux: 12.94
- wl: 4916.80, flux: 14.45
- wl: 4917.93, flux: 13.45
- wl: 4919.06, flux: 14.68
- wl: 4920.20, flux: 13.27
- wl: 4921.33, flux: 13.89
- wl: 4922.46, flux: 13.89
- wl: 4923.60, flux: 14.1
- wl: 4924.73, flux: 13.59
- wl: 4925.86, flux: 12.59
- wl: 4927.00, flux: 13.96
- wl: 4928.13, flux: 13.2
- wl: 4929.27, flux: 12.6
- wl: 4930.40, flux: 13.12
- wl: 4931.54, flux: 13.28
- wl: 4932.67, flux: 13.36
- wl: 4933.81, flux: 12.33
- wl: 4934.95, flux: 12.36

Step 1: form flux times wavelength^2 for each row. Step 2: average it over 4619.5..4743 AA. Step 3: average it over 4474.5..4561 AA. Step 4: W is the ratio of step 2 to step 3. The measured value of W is 2.41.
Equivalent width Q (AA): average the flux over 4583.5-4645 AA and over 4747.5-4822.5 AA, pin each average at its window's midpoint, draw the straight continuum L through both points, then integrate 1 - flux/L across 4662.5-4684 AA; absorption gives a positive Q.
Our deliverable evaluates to 4.32 AA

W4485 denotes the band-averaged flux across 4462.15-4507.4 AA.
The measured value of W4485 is 11.1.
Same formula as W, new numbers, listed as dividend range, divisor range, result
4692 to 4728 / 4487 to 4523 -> 2.53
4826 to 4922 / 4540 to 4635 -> 1.38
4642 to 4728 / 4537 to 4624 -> 1.79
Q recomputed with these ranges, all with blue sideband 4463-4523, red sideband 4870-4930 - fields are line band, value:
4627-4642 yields -1.80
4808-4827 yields 9.29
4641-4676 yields 1.07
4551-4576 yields 3.78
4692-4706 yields 8.31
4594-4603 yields -1.80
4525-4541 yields 2.43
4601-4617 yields 1.76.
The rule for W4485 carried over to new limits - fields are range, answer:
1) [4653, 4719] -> 11.8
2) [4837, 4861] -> 17.3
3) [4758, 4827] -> 10.8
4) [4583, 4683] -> 11.4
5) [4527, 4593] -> 10.5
